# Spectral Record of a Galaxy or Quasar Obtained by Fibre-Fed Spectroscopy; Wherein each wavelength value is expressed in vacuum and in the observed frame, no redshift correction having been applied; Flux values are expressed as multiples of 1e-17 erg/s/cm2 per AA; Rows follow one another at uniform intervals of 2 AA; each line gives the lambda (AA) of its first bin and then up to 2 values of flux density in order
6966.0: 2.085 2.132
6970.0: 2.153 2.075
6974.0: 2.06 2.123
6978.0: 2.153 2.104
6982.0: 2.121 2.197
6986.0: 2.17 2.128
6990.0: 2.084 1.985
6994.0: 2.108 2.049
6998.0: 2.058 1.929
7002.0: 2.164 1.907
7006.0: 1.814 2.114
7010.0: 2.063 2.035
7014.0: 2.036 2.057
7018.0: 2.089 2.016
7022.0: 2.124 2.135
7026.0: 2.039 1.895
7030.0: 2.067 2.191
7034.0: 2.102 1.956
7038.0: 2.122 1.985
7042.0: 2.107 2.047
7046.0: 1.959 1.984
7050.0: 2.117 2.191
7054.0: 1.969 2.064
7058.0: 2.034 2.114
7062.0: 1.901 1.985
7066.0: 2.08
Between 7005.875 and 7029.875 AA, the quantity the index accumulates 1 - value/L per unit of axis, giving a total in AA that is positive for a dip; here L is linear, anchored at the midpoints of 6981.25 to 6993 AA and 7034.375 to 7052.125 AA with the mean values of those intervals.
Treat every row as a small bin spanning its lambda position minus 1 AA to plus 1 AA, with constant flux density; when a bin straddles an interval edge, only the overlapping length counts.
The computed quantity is 0.4 AA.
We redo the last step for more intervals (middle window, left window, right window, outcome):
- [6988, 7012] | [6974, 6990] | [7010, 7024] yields 0.8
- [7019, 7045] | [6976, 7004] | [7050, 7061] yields 0.3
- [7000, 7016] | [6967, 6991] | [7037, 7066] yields 0.6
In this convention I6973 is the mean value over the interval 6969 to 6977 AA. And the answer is 2.1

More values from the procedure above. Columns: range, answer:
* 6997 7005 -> 2.01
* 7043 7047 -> 2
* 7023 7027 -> 2.09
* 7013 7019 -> 2.06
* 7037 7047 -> 2.04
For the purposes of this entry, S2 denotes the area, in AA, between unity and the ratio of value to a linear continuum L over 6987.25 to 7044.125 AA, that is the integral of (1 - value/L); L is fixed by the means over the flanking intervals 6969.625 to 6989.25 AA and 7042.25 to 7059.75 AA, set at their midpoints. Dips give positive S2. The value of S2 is 1.1 AA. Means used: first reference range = 2.13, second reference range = 2.05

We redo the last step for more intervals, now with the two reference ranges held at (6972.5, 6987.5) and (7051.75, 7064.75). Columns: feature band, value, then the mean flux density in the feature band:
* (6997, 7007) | 0.6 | 1.97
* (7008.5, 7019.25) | 0.1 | 2.06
